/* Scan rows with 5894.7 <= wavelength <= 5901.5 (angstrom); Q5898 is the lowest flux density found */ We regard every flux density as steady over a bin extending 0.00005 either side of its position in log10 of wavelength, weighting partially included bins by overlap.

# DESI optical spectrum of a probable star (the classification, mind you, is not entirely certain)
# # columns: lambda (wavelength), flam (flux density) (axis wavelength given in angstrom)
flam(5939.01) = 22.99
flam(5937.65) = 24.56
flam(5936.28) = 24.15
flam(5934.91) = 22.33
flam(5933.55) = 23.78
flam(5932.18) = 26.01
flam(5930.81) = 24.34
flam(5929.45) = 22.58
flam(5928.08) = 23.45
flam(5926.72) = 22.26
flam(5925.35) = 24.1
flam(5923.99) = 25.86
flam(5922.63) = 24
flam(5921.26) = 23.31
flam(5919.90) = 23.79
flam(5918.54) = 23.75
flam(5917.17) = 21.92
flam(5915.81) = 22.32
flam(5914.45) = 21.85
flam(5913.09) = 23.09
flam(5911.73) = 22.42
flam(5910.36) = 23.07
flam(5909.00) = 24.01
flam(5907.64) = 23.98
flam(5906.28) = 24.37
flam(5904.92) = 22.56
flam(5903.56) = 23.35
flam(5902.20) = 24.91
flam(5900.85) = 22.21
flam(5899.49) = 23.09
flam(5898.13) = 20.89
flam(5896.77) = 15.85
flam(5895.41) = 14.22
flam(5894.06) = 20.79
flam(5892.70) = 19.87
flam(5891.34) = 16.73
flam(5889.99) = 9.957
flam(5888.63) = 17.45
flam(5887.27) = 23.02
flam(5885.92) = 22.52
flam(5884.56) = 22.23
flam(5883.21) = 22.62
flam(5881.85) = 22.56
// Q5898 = 14.22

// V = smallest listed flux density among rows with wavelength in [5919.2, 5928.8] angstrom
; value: 22.26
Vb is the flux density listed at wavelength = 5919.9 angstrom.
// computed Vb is 23.79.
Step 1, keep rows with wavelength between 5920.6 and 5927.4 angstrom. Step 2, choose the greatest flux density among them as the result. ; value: 25.86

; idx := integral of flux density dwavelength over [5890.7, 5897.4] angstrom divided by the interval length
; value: 17.5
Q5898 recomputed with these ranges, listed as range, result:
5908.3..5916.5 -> 21.85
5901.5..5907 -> 22.56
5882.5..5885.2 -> 22.23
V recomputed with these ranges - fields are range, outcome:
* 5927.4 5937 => 22.33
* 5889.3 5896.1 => 9.957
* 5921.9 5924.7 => 24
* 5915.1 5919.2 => 21.92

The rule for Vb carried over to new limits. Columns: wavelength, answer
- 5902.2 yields 24.91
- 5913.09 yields 23.09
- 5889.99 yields 9.957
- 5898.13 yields 20.89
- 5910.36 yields 23.07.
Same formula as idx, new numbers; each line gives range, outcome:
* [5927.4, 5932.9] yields 24.1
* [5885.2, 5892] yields 18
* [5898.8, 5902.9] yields 23.4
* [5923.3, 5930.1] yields 23.7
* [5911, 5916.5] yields 22.4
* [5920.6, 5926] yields 24.3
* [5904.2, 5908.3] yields 23.6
